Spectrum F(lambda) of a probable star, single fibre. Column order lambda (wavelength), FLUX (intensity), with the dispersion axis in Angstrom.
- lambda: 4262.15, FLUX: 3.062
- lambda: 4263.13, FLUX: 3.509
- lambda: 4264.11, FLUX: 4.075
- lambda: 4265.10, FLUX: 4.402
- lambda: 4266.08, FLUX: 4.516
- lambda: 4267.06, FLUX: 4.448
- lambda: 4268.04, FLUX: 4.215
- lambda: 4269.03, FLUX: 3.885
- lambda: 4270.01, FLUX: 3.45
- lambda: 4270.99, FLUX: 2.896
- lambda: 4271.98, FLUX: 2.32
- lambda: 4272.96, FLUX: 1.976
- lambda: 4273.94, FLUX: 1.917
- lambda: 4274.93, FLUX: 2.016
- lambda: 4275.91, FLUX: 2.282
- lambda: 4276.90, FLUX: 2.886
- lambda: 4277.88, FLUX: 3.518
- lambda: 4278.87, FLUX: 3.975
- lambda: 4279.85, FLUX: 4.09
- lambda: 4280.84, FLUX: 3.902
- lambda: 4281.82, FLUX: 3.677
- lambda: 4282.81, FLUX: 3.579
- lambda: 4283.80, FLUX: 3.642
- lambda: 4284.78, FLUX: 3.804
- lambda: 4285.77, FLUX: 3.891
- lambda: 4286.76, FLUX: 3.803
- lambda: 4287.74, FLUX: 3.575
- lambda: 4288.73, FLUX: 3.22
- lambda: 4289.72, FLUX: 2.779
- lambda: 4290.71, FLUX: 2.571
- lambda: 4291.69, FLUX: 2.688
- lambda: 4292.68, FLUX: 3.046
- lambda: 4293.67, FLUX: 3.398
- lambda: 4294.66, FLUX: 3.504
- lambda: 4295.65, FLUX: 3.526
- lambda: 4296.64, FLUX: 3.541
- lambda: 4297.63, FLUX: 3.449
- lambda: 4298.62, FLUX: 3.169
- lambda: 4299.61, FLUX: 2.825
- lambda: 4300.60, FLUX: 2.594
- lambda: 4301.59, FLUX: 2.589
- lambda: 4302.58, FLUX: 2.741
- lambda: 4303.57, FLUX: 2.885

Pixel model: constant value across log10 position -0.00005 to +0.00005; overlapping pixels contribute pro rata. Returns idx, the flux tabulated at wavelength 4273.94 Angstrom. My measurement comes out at 1.917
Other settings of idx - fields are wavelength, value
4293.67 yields 3.398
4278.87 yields 3.975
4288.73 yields 3.22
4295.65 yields 3.526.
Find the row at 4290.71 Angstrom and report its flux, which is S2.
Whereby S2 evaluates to 2.571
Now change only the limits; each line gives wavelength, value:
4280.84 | 3.902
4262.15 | 3.062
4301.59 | 2.589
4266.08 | 4.516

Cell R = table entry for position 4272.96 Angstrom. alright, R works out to 1.976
